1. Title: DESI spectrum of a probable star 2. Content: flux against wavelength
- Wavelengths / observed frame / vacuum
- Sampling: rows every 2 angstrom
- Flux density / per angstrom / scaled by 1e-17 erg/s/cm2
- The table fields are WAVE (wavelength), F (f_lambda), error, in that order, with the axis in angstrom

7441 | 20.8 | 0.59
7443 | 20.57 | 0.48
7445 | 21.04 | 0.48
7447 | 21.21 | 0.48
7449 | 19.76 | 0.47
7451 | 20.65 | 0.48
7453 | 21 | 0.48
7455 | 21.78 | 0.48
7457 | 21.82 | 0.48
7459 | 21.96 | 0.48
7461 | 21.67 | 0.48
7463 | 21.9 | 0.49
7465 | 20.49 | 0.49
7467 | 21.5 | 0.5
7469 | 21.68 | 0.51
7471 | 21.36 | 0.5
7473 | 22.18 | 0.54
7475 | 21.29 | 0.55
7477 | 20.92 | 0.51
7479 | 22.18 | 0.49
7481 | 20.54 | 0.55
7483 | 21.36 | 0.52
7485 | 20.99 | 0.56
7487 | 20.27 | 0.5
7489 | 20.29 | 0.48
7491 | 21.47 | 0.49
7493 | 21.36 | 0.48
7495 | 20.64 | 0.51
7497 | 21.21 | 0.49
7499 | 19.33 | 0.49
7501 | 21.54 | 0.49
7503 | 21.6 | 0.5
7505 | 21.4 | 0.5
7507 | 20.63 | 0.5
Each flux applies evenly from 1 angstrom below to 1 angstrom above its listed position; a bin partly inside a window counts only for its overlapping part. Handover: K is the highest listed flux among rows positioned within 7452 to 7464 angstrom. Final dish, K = 21.96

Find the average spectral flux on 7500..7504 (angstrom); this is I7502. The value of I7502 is 21.6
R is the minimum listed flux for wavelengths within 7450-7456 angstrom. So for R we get 20.65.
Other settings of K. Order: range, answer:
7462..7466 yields 21.9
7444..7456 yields 21.78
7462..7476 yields 22.18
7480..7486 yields 21.36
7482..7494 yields 21.47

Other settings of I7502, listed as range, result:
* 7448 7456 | 20.8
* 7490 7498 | 21.2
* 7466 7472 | 21.5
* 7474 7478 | 21.1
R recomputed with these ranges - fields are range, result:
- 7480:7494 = 20.27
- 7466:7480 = 20.92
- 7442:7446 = 20.57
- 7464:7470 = 20.49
